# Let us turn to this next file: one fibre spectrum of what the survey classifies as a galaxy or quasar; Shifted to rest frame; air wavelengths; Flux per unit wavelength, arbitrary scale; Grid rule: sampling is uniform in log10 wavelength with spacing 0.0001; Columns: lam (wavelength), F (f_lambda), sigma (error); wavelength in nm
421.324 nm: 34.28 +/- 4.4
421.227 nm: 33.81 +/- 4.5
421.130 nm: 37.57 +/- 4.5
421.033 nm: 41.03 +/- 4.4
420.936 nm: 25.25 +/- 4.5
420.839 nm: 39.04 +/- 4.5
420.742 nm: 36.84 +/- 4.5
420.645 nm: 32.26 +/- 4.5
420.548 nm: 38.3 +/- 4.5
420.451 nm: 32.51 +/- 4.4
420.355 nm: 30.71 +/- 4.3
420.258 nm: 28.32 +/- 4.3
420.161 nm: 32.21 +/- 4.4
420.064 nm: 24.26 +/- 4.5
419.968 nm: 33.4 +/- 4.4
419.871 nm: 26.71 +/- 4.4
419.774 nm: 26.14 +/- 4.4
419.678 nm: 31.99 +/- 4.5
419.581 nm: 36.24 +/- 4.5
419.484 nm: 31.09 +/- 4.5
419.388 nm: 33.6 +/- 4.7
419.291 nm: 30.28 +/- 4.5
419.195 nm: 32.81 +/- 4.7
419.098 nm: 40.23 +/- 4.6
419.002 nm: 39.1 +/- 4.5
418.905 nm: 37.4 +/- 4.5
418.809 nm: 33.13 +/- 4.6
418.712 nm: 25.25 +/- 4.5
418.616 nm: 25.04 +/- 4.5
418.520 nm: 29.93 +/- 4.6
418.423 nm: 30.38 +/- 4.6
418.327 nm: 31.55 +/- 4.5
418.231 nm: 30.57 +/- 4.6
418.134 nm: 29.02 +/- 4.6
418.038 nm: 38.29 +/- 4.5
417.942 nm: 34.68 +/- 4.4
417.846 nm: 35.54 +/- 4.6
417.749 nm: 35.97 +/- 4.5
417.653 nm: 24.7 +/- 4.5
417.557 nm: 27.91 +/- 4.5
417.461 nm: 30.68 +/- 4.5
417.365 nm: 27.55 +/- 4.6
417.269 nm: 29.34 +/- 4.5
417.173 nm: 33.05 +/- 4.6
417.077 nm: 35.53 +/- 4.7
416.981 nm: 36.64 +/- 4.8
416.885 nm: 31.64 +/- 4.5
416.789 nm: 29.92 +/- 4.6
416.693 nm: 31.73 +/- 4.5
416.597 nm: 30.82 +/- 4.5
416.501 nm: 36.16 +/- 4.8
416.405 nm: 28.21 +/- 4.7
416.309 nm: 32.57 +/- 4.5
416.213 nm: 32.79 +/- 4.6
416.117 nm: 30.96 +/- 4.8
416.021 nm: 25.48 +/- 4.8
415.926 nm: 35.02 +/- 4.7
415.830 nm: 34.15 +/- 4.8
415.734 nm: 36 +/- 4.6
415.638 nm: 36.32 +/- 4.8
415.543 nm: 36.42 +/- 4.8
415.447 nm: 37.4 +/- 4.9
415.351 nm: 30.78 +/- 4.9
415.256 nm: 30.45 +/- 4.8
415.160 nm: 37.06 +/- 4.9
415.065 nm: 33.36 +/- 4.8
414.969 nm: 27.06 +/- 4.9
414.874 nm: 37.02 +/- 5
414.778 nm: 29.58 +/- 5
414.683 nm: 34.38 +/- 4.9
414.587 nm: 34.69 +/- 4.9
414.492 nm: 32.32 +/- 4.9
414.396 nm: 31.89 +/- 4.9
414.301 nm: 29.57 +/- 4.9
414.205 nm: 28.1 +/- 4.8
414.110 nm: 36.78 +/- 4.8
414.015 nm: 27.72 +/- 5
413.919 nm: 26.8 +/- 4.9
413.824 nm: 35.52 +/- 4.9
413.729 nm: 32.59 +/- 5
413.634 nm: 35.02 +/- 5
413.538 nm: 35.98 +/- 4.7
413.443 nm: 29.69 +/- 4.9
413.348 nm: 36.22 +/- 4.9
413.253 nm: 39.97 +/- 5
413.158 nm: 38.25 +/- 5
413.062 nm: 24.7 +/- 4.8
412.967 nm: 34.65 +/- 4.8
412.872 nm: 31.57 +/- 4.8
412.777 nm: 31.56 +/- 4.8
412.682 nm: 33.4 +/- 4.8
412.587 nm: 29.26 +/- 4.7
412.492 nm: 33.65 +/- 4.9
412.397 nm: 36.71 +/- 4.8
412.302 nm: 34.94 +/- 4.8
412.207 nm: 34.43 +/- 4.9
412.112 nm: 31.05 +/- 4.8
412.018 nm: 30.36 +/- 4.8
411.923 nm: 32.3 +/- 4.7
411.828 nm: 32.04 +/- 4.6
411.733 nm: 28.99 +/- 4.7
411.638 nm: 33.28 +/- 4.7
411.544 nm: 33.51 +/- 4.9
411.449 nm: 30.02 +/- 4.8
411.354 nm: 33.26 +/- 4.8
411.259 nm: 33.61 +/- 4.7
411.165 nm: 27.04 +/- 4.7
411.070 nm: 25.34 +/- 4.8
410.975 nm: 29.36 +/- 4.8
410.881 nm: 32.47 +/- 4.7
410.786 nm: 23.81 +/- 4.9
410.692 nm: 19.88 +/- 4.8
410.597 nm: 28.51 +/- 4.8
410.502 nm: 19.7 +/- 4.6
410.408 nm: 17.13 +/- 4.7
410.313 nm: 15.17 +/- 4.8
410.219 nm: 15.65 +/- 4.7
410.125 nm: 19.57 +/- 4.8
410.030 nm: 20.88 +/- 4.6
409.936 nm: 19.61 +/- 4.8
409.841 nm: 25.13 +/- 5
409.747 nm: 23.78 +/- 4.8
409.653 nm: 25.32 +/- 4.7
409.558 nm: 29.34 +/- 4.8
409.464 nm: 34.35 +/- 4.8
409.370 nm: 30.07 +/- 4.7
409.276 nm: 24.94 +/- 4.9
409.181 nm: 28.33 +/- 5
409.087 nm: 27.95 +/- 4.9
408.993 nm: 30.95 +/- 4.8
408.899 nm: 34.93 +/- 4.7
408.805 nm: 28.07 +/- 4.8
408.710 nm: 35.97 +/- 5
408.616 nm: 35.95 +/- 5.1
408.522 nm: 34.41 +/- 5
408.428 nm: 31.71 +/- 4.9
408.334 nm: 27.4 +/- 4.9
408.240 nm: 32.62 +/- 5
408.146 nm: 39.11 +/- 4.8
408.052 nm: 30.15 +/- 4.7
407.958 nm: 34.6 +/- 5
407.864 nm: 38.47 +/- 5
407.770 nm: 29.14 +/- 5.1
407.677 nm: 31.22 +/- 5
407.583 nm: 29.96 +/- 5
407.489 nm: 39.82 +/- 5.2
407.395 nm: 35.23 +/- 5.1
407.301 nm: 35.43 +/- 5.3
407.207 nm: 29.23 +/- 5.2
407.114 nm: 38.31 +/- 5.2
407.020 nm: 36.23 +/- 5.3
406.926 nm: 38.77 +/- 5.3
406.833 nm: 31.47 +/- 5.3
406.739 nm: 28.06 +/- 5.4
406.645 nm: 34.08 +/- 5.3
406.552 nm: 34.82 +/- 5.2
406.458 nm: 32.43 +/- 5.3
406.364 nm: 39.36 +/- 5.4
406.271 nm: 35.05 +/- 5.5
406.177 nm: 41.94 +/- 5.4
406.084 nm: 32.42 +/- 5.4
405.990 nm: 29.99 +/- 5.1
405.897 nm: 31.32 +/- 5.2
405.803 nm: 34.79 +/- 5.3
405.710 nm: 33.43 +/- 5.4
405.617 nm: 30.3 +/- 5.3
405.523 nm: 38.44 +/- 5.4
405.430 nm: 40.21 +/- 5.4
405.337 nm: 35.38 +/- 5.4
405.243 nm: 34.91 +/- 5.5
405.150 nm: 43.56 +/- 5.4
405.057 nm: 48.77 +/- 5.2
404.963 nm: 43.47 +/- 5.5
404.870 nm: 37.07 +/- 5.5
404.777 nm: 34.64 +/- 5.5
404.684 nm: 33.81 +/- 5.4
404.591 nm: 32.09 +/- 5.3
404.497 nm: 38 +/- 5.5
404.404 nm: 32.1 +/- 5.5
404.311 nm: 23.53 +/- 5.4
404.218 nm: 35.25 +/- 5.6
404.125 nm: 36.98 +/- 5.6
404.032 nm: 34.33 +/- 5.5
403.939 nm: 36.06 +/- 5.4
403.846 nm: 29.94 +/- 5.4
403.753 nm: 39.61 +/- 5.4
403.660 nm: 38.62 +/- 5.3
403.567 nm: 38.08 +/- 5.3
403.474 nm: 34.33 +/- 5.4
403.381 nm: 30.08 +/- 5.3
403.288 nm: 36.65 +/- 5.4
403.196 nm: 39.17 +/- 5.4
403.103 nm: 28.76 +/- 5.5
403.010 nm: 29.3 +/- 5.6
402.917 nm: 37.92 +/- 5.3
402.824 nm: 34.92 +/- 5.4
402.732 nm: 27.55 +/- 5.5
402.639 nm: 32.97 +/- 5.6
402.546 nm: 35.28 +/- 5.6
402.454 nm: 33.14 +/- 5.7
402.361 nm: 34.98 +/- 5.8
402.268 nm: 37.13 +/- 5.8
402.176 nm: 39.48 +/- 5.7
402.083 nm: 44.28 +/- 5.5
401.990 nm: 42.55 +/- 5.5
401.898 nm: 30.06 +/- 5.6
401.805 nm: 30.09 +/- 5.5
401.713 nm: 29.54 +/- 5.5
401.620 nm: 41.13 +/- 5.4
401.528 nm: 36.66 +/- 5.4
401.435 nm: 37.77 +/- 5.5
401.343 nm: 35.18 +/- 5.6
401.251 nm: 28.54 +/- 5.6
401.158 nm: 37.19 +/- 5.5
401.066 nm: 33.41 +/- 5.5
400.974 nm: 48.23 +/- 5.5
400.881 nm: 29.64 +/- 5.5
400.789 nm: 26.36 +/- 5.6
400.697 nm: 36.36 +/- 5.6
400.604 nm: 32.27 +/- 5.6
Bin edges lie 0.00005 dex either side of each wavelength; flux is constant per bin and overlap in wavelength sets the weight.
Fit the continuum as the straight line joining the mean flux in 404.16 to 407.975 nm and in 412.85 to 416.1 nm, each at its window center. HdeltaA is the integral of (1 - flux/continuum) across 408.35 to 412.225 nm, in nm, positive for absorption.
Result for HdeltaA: 0.69 nm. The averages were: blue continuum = 35.1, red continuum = 33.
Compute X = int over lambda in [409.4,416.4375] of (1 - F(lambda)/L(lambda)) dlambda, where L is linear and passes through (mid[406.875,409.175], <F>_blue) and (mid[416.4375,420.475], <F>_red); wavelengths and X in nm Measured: 0.47 nm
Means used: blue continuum 33.5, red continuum 31.7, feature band 30.4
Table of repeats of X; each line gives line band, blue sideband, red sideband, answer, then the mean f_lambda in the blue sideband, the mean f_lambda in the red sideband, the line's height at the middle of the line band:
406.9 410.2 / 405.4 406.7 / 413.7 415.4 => 0.30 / 34.8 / 32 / 34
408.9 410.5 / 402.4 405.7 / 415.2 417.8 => 0.45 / 35.3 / 32.2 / 33.9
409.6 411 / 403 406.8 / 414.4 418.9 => 0.48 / 35.2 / 32.2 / 33.8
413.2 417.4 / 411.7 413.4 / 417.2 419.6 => -0.03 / 33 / 32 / 32.5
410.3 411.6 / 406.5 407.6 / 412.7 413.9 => 0.28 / 34.4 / 33.6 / 33.9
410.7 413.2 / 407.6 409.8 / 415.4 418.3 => 0.03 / 31.2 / 32.5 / 31.7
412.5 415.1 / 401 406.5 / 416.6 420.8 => 0.04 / 35.4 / 31.9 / 33.1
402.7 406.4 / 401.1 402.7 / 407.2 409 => -0.08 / 35.5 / 33.3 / 34.6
